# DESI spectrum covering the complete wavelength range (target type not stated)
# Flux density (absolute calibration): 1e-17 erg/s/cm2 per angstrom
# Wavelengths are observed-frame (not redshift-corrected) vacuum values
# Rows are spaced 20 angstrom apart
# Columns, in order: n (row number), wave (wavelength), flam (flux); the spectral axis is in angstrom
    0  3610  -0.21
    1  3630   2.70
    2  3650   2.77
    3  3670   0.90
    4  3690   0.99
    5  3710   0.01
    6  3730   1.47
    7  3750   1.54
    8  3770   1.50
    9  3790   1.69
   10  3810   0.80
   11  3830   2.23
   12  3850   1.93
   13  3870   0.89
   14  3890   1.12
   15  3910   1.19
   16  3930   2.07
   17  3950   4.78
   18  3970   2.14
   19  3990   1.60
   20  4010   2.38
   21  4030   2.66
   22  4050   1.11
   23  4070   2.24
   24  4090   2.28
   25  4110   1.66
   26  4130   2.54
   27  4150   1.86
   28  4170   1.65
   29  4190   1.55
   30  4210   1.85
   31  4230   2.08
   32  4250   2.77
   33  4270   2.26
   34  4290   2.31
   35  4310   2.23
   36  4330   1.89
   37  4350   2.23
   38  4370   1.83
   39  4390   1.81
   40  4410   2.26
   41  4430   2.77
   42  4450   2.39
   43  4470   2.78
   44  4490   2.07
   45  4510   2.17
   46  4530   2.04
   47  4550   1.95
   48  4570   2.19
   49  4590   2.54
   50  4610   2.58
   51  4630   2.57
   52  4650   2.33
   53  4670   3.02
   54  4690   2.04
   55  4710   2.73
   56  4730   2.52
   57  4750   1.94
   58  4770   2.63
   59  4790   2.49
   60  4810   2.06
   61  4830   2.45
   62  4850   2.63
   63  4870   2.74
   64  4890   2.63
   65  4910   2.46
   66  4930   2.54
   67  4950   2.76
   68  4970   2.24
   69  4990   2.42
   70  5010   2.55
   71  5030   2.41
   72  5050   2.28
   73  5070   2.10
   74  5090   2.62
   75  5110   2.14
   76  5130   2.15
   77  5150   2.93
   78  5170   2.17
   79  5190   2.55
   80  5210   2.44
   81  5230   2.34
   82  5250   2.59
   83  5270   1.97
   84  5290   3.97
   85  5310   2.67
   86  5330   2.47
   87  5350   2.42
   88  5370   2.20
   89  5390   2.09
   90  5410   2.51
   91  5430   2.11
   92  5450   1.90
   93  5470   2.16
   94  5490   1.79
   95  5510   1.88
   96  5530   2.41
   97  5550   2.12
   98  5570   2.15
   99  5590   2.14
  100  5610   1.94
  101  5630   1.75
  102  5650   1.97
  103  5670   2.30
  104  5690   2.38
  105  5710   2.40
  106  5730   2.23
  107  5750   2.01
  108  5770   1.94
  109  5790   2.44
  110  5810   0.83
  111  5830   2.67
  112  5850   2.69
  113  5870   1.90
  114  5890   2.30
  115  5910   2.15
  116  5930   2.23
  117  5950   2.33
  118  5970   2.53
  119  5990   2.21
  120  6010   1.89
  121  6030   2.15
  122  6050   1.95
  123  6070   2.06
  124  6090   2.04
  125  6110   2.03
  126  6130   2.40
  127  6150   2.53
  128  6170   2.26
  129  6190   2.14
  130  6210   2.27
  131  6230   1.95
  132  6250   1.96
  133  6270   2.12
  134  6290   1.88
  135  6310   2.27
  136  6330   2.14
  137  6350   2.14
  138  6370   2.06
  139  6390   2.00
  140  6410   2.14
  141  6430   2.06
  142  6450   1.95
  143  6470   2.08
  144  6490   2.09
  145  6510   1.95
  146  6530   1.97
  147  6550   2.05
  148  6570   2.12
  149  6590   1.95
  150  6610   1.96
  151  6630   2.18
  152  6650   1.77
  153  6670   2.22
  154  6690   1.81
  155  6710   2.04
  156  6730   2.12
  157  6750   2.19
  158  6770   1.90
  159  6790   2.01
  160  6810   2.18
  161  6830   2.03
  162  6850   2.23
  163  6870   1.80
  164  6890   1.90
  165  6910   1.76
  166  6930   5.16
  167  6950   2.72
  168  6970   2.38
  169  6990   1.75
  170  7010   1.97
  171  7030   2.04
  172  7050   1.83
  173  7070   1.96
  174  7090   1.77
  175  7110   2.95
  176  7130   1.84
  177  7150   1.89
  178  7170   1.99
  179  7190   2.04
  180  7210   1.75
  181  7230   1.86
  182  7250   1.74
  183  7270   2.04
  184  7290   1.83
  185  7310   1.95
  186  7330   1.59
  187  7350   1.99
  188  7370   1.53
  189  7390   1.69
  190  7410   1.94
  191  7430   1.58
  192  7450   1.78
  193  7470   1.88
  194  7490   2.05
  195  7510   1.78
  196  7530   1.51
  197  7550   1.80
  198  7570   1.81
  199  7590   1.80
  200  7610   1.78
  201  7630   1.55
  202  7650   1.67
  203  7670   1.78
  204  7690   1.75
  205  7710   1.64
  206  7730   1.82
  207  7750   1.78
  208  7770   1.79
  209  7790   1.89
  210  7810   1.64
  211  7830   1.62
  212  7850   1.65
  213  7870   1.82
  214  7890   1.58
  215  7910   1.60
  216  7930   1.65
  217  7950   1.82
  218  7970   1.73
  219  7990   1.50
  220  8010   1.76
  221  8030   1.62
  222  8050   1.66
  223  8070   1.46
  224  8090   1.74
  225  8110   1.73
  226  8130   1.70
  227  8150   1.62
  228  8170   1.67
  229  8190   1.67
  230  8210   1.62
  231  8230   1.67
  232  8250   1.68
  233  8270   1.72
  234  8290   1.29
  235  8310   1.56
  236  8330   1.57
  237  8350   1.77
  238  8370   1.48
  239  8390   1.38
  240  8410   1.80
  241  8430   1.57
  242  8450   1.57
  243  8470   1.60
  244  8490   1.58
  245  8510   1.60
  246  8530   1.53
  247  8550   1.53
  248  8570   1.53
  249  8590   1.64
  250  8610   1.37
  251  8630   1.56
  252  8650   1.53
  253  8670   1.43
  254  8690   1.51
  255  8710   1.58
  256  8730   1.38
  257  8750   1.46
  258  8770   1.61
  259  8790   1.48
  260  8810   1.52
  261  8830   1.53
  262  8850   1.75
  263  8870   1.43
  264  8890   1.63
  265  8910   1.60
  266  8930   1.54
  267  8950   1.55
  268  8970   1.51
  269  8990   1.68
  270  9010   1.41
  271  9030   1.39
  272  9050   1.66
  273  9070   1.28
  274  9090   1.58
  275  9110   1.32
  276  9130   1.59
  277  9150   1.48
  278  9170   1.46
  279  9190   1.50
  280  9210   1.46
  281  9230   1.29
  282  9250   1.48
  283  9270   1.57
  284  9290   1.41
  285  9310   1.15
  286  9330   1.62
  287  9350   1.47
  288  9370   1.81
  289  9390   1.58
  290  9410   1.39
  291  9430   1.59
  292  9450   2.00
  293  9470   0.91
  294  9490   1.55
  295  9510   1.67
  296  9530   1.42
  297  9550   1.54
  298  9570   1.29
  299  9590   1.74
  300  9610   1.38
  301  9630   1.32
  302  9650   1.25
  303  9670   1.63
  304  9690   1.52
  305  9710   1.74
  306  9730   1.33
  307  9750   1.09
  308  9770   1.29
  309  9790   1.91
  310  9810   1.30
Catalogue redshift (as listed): 0.057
